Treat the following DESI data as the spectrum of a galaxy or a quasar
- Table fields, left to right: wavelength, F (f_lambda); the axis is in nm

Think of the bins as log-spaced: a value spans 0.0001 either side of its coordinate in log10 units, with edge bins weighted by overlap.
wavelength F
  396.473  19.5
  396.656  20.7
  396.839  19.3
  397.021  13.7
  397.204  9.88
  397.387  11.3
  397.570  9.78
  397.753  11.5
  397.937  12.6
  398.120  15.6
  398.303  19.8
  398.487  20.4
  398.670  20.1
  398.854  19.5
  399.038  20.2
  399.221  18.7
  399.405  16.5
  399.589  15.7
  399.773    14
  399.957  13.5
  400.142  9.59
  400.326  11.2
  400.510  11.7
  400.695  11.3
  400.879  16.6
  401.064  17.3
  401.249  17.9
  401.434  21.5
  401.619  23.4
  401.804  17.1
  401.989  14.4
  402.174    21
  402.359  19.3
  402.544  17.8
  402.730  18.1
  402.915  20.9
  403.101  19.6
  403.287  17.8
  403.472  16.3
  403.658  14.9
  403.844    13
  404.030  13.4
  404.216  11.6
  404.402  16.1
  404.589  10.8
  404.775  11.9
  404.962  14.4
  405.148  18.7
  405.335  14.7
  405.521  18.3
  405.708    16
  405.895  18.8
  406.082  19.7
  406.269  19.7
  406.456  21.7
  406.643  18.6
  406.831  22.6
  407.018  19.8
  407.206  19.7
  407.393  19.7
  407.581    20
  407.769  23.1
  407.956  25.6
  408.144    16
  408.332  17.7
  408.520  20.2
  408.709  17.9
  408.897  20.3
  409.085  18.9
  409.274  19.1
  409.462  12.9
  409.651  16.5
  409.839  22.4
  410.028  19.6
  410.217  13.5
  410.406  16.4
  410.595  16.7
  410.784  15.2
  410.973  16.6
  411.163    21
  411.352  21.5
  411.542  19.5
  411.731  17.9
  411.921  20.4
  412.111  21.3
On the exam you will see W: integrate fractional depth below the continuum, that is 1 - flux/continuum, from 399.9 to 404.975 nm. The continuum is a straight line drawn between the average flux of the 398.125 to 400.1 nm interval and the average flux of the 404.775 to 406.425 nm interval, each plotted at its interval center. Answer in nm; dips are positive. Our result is 0.47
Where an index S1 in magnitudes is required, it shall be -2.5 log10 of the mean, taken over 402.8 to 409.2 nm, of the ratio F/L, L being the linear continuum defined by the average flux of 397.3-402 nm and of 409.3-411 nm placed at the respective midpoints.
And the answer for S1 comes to -0.095 mag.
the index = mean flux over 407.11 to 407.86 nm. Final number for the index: 20.6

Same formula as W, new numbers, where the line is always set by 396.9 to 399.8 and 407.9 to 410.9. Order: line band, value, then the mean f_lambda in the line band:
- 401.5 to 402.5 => -0.160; 19.1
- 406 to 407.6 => -0.254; 20.2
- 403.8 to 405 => 0.280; 13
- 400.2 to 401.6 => 0.049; 15.6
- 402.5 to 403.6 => -0.112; 18.3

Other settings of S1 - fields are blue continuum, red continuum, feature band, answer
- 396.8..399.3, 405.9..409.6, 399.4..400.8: 0.29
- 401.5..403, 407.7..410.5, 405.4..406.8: -0.01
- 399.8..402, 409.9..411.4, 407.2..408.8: -0.18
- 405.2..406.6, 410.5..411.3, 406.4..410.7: -0.06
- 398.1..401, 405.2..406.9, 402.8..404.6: 0.13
